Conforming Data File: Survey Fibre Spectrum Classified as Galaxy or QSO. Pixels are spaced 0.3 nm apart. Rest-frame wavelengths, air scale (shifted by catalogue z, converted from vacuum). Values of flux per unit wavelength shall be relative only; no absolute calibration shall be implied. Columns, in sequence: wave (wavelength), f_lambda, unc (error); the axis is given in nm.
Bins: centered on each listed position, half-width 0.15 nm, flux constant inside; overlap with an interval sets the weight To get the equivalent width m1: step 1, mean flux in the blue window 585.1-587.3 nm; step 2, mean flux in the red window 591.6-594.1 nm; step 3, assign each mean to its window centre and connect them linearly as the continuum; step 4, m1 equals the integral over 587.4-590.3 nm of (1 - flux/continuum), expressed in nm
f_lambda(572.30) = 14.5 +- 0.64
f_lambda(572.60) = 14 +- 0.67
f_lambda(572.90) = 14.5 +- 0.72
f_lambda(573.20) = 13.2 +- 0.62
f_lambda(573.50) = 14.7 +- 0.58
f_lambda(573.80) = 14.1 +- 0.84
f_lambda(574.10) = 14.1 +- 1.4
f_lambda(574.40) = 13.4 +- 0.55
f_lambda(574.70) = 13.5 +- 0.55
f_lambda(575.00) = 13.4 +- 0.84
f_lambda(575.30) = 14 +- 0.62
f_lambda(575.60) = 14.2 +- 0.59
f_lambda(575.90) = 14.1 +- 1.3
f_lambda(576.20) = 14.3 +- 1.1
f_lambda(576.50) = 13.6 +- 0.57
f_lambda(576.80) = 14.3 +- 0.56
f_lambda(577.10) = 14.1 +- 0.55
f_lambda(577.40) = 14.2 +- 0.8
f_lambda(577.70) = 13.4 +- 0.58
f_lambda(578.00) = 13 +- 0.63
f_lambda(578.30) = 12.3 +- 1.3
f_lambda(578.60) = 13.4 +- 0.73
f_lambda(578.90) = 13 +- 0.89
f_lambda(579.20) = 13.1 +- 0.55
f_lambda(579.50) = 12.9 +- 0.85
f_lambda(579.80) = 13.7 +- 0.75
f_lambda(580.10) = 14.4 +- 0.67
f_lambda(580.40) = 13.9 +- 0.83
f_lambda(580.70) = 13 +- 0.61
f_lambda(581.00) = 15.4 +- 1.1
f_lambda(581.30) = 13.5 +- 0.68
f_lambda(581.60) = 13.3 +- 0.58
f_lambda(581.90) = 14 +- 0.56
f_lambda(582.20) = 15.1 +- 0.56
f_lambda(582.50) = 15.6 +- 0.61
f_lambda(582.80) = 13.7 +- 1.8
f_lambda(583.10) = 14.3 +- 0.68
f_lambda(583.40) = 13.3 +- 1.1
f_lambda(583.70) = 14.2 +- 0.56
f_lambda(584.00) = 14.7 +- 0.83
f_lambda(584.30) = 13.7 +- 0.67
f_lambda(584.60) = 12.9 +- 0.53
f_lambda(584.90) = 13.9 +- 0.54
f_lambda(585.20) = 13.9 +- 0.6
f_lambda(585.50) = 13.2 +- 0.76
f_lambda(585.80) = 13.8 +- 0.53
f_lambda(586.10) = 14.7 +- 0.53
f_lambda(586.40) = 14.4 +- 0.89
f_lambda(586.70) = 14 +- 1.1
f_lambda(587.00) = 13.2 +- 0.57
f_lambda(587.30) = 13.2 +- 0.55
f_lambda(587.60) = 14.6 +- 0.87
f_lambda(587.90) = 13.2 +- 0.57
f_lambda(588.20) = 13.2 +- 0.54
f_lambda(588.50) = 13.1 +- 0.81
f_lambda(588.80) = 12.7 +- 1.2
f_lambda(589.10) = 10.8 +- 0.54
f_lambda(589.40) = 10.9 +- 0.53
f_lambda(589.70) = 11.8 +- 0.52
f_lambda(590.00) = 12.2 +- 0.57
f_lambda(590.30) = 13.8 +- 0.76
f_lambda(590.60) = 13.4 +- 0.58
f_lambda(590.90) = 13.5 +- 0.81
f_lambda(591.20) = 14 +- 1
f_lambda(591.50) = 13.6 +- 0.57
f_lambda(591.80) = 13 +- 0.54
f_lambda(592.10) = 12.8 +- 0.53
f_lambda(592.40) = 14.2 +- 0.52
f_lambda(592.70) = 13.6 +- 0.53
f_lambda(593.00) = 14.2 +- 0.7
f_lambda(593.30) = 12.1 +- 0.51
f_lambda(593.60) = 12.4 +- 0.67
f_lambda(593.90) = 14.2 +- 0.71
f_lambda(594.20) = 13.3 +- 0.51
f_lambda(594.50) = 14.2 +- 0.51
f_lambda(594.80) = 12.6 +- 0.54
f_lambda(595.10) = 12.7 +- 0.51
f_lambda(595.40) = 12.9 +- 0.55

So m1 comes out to 0.22 nm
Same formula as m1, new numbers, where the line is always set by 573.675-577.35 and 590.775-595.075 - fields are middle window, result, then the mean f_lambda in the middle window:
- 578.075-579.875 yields 0.10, 13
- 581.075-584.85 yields -0.10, 14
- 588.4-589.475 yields 0.13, 11.9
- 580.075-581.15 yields -0.03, 14.1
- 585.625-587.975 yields -0.06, 13.9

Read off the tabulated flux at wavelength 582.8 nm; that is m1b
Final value 13.7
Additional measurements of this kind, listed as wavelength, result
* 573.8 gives 14.1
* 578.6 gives 13.4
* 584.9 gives 13.9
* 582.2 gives 15.1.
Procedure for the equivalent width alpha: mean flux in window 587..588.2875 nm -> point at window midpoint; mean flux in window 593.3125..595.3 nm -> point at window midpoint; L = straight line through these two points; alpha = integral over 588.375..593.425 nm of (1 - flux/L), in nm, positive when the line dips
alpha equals 0.16 nm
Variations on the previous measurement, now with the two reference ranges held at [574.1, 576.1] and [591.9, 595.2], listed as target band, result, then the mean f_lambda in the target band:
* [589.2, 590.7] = 0.12 nm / 12.3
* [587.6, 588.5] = 0.00 nm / 13.4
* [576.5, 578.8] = 0.04 nm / 13.5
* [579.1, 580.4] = 0.01 nm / 13.6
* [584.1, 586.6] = -0.06 nm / 13.8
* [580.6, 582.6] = -0.09 nm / 14.3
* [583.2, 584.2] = -0.04 nm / 14.1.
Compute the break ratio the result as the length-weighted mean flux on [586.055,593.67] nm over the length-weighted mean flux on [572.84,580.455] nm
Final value 0.96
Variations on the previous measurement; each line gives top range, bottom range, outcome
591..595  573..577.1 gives 0.96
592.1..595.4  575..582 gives 0.97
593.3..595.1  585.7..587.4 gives 0.95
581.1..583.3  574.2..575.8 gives 1.04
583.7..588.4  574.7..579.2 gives 1.01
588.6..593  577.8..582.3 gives 0.95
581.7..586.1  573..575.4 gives 1.02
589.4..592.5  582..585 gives 0.93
